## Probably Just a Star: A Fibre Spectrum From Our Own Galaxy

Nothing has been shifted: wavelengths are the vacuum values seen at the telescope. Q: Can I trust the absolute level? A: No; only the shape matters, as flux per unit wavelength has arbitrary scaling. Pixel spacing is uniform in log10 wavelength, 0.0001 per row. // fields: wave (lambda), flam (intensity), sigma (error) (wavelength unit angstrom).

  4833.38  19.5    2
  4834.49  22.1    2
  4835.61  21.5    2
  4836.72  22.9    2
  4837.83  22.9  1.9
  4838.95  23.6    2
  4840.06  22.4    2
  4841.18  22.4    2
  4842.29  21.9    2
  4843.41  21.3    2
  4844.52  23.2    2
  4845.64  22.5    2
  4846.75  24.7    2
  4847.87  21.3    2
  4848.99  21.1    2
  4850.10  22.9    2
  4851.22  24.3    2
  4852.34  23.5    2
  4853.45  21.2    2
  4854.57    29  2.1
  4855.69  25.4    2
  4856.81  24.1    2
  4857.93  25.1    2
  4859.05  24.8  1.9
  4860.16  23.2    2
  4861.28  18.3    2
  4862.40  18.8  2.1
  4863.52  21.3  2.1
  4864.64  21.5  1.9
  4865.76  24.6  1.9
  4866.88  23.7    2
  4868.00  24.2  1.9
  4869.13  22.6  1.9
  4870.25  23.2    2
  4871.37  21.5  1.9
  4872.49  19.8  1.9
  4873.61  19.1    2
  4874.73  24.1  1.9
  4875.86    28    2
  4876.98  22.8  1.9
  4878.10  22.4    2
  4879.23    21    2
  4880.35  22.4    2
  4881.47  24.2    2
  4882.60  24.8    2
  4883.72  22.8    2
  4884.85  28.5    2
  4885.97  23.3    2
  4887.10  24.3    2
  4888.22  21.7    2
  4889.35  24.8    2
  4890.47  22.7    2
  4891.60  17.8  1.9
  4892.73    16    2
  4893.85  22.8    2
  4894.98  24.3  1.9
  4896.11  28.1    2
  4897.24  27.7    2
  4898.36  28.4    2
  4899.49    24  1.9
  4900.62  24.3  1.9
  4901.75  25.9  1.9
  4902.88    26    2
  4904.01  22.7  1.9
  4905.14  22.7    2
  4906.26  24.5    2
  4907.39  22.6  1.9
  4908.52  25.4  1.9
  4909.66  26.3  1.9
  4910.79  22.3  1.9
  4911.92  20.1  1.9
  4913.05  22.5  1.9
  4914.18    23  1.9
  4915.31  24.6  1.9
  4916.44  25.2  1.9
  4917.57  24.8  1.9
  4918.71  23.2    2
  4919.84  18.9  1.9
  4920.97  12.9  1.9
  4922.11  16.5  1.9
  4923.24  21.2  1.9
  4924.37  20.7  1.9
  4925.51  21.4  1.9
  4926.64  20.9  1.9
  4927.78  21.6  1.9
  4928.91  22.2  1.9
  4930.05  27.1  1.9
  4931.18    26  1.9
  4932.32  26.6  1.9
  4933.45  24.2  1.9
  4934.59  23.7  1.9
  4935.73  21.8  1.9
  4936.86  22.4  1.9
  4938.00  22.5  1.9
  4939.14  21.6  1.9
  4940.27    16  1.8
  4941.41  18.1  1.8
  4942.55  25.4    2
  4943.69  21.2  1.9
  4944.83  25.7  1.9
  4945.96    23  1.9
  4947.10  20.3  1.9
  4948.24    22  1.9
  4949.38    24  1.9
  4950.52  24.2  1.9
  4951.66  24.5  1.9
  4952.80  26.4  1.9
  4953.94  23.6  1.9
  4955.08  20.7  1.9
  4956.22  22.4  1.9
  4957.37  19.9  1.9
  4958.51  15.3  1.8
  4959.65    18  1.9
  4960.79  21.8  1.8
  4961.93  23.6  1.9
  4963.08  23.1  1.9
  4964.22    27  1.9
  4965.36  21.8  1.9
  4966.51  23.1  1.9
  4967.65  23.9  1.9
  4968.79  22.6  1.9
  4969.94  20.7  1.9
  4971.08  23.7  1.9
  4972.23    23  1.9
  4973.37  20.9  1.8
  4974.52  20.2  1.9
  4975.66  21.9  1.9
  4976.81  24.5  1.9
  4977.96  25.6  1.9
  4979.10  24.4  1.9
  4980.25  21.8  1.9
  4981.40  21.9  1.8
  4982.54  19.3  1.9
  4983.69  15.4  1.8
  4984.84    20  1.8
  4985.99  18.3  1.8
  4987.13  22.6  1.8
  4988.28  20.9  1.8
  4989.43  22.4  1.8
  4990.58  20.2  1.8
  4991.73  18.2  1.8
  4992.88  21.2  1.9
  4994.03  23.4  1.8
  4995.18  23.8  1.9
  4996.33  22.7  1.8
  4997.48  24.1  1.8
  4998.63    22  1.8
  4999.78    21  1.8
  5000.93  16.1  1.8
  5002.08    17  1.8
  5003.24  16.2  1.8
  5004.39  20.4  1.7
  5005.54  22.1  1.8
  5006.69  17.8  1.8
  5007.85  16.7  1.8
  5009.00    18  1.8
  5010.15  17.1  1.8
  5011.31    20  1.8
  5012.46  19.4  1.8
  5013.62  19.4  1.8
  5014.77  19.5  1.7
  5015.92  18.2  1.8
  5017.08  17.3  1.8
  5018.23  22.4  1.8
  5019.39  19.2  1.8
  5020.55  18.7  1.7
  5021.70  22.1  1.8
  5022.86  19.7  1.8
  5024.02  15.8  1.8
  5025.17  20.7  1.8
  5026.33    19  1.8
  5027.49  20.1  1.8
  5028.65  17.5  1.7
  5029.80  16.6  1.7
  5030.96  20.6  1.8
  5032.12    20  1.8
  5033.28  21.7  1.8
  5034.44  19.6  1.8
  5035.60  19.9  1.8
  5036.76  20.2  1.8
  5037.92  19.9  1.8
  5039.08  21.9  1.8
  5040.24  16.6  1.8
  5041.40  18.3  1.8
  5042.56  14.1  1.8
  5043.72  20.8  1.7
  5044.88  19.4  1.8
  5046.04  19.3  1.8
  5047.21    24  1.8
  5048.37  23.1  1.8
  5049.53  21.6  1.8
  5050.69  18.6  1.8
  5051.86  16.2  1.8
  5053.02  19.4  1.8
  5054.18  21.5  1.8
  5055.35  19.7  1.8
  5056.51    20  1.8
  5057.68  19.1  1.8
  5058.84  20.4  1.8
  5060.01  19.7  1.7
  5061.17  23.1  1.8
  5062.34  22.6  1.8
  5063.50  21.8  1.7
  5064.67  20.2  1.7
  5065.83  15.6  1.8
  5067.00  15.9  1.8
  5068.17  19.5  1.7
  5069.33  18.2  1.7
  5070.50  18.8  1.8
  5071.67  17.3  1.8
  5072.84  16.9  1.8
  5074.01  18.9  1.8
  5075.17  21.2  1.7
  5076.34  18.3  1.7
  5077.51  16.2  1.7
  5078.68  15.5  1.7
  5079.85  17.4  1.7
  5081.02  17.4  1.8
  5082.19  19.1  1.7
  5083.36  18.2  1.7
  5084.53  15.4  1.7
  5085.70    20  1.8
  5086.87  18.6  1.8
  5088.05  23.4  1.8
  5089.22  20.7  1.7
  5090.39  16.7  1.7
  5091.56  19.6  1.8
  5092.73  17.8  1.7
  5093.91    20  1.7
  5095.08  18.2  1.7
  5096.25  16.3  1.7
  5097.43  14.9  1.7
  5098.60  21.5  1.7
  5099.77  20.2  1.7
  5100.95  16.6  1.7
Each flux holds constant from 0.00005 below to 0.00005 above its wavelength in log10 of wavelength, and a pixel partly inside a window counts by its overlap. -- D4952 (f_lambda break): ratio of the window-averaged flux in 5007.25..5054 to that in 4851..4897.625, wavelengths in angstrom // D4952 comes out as 0.83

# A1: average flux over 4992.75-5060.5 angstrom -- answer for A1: 19.7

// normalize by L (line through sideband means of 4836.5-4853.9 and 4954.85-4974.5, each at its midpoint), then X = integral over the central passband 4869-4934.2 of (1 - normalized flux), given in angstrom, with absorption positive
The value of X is -2.5 angstrom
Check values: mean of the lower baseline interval 22.6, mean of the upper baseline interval 21.8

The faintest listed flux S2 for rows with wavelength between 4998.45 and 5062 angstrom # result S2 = 14.1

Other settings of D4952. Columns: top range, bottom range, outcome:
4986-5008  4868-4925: 0.89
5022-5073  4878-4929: 0.85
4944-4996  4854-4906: 0.94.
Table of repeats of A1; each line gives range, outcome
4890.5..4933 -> 23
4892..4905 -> 24.4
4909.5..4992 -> 22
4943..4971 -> 22.5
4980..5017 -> 19.9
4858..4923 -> 23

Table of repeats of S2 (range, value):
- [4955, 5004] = 15.3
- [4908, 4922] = 12.9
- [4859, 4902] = 16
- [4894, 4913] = 20.1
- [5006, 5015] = 16.7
